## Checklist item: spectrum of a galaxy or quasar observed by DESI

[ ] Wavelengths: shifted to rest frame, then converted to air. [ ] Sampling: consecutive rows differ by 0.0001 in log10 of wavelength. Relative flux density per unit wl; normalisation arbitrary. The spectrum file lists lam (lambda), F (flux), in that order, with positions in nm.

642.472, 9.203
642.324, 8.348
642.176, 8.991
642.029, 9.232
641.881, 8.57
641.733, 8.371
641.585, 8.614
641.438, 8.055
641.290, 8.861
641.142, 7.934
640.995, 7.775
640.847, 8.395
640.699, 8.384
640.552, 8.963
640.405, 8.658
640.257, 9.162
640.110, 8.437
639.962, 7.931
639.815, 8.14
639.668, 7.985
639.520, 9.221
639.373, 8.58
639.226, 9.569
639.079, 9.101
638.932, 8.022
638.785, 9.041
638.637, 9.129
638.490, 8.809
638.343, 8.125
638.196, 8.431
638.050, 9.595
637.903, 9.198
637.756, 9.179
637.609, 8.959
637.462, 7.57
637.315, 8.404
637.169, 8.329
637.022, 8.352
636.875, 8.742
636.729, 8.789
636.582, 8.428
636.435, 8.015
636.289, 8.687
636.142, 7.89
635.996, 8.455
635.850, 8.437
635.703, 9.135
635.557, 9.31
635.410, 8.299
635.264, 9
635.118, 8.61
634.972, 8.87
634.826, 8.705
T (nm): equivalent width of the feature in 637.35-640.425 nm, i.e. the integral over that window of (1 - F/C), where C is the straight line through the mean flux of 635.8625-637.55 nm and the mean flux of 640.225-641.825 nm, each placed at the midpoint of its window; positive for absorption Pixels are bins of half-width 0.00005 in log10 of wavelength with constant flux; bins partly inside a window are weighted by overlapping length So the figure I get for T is -0.11 nm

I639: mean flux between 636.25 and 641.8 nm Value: 8.58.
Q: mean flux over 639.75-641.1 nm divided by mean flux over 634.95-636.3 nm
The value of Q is 0.97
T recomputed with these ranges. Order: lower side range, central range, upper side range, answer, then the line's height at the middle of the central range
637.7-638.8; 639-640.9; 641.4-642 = 0.01 nm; 8.71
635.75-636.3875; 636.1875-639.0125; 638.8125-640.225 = -0.05 nm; 8.48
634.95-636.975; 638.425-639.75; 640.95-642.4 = -0.04 nm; 8.55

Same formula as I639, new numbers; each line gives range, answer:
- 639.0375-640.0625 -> 8.63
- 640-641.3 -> 8.47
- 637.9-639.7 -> 8.84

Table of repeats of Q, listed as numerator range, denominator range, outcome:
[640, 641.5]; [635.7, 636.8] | 1.00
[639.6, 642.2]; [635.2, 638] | 0.98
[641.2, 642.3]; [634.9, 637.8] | 1.01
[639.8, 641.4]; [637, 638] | 0.98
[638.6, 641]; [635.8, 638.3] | 1.01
